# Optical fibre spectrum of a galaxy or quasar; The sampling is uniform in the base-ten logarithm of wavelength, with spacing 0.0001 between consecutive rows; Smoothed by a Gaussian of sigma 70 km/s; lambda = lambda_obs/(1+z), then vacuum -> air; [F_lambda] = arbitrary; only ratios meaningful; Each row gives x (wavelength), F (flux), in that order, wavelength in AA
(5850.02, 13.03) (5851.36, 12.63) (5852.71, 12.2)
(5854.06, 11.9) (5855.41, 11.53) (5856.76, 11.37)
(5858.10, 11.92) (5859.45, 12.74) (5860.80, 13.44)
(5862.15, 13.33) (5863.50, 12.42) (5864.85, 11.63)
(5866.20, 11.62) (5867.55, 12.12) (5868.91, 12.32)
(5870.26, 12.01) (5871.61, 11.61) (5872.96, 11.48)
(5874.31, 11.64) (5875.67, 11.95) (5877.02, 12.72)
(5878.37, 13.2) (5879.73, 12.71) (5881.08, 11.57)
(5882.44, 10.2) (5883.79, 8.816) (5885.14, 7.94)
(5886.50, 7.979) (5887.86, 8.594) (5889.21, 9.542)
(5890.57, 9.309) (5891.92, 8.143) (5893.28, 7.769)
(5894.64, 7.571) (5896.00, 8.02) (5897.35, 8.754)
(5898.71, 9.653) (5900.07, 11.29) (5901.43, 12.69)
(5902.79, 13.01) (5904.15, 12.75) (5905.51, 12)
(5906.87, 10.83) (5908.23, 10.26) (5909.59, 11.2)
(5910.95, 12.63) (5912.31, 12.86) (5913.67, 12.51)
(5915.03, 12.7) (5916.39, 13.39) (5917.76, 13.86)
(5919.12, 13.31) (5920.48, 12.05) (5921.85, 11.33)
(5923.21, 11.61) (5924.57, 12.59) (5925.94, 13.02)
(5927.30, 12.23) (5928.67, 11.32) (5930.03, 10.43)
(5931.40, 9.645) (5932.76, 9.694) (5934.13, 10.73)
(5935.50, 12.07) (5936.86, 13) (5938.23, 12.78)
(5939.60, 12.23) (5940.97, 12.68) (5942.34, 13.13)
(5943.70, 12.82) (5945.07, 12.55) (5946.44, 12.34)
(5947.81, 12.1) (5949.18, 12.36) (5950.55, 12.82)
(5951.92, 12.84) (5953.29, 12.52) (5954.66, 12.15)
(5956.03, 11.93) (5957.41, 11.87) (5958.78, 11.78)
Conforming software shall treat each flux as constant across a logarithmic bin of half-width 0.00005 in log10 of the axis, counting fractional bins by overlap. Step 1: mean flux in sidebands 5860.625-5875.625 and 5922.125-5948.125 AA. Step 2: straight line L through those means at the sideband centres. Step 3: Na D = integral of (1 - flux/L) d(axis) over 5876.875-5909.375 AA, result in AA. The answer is 5.0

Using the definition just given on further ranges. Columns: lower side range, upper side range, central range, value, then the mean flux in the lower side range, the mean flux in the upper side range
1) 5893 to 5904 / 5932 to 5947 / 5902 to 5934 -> -2.7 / 10.1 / 12.2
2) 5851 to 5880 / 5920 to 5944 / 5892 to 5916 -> 2.1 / 12.2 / 11.8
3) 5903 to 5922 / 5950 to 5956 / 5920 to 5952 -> 1.1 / 12.3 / 12.5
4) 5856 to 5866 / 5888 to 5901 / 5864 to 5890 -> -0.6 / 12.4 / 8.96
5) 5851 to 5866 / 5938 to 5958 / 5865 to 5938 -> 6.9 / 12.3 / 12.5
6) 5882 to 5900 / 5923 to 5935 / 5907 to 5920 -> -2.8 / 8.71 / 11.2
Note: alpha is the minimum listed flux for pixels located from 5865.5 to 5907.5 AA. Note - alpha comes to 7.571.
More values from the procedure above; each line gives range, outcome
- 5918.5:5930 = 11.32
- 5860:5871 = 11.62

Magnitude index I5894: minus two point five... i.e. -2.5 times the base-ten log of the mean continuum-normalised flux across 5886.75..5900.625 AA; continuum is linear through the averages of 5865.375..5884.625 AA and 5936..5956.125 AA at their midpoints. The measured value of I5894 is 0.33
